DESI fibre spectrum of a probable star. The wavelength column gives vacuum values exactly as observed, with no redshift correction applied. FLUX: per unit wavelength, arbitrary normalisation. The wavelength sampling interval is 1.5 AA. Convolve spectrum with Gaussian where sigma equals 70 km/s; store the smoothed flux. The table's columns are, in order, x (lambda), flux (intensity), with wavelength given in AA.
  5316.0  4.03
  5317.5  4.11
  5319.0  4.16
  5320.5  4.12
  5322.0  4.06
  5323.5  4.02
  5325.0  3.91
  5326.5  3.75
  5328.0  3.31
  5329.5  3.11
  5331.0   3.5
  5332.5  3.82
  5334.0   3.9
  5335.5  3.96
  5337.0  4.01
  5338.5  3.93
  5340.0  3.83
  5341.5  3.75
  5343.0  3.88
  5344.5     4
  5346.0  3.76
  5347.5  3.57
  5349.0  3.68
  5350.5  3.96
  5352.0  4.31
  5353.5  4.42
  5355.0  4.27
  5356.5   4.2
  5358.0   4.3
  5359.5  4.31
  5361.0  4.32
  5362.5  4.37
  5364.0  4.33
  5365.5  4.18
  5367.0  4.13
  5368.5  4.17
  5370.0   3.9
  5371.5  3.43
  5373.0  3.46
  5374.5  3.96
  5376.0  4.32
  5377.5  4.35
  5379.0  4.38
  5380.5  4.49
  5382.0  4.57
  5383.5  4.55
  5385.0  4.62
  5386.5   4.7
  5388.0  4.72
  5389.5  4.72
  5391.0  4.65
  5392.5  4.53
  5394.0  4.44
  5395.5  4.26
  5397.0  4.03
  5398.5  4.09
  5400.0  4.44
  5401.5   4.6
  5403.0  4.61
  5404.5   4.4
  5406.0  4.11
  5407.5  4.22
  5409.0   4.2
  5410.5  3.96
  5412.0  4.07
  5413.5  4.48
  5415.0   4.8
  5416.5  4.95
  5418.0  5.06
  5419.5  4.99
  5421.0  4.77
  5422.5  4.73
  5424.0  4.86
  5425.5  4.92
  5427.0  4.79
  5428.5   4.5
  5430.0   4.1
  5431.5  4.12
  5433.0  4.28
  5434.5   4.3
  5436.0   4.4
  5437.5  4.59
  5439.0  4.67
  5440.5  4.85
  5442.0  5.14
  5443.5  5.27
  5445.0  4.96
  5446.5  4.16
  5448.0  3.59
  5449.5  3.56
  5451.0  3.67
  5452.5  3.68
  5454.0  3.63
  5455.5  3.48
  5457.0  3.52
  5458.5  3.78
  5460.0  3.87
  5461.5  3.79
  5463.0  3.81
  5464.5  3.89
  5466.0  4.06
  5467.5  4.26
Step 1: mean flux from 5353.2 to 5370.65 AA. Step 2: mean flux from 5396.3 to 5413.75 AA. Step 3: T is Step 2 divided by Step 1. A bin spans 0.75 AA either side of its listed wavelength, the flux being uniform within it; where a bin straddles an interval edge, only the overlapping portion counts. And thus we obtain 1.0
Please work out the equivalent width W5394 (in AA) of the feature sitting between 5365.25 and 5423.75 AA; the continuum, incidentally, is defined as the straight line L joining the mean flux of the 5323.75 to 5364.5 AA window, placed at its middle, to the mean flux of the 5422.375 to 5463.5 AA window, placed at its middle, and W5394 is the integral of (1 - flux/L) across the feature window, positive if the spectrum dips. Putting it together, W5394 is -4.2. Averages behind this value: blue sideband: 3.94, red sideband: 4.25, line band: 4.39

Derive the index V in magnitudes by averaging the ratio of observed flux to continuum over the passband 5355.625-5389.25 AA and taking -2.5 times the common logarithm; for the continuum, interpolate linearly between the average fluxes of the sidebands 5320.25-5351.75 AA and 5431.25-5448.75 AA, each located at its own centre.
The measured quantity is -0.054 mag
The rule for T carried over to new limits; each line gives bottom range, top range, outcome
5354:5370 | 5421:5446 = 1.10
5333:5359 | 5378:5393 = 1.15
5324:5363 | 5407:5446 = 1.18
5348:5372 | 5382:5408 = 1.08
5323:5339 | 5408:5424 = 1.23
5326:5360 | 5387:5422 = 1.15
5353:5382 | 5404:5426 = 1.09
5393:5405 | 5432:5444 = 1.07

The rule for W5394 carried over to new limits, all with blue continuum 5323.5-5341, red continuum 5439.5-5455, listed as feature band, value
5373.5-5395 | -2.8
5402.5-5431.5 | -3.0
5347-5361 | -1.1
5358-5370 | -1.1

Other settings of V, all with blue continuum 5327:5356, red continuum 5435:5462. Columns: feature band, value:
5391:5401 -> -0.09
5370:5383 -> -0.05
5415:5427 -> -0.20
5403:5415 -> -0.06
